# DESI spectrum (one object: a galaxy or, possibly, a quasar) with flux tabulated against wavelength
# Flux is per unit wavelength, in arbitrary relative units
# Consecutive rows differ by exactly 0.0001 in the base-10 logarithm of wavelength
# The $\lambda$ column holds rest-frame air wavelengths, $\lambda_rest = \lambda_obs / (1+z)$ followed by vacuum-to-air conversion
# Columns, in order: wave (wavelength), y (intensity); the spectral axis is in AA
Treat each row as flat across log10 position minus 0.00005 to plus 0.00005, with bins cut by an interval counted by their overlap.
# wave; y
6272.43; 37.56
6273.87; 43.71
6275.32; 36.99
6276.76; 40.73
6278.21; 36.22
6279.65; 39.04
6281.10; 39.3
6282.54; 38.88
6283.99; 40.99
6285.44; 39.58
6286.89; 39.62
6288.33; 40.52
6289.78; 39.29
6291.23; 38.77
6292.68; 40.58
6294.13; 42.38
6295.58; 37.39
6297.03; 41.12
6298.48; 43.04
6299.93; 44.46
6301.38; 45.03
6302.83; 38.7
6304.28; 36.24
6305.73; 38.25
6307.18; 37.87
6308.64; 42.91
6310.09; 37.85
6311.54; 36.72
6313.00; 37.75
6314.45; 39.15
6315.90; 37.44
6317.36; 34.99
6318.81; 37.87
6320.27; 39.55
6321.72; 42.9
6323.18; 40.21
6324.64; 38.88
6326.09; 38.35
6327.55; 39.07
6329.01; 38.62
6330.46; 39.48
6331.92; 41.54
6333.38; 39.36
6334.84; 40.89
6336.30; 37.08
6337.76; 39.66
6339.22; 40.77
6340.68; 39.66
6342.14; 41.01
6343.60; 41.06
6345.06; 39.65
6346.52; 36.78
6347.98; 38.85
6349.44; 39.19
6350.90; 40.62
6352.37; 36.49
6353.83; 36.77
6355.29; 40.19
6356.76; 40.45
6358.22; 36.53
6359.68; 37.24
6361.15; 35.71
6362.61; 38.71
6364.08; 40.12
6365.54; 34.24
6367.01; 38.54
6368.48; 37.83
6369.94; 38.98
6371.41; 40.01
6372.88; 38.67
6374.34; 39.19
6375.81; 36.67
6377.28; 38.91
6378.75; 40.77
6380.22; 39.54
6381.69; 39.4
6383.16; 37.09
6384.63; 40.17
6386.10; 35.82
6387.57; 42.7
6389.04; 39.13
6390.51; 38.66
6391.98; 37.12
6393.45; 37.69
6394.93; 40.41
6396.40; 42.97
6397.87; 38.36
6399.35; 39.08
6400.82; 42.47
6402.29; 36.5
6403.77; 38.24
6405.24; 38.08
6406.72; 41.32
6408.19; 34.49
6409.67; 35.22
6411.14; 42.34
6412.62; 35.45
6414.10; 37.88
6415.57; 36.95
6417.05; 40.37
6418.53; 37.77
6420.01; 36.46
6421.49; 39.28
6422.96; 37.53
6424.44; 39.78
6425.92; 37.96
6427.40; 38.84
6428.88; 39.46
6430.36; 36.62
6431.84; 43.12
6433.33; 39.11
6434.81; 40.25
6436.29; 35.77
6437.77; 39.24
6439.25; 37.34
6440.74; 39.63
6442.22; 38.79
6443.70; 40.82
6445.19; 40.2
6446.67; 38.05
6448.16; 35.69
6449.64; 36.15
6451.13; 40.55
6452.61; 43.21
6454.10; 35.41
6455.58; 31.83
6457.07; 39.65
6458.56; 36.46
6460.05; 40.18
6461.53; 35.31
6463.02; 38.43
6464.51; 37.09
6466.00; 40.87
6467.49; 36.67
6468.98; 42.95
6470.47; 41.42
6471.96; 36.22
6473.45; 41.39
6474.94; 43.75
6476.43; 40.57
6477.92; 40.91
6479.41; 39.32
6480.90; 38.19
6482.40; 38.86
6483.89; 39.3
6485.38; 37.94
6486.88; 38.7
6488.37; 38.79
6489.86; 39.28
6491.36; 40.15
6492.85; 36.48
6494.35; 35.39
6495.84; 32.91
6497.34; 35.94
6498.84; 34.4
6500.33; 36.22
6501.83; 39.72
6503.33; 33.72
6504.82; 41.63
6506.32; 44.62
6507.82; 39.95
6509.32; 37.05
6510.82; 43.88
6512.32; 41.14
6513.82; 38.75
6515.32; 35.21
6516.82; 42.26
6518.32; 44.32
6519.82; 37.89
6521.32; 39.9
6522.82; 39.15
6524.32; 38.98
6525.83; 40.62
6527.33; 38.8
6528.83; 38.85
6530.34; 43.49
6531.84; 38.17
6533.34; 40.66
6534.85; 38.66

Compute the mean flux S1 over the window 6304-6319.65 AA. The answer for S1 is 38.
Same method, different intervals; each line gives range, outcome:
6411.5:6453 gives 38.6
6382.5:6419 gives 38.7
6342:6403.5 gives 38.8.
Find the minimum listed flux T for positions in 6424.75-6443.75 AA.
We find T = 35.77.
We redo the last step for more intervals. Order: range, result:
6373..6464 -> 31.83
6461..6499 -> 32.91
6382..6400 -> 35.82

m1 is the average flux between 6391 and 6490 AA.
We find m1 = 38.7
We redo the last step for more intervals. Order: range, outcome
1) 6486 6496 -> 37.7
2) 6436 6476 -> 38.7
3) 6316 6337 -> 39.1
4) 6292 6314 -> 40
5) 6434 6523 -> 38.8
